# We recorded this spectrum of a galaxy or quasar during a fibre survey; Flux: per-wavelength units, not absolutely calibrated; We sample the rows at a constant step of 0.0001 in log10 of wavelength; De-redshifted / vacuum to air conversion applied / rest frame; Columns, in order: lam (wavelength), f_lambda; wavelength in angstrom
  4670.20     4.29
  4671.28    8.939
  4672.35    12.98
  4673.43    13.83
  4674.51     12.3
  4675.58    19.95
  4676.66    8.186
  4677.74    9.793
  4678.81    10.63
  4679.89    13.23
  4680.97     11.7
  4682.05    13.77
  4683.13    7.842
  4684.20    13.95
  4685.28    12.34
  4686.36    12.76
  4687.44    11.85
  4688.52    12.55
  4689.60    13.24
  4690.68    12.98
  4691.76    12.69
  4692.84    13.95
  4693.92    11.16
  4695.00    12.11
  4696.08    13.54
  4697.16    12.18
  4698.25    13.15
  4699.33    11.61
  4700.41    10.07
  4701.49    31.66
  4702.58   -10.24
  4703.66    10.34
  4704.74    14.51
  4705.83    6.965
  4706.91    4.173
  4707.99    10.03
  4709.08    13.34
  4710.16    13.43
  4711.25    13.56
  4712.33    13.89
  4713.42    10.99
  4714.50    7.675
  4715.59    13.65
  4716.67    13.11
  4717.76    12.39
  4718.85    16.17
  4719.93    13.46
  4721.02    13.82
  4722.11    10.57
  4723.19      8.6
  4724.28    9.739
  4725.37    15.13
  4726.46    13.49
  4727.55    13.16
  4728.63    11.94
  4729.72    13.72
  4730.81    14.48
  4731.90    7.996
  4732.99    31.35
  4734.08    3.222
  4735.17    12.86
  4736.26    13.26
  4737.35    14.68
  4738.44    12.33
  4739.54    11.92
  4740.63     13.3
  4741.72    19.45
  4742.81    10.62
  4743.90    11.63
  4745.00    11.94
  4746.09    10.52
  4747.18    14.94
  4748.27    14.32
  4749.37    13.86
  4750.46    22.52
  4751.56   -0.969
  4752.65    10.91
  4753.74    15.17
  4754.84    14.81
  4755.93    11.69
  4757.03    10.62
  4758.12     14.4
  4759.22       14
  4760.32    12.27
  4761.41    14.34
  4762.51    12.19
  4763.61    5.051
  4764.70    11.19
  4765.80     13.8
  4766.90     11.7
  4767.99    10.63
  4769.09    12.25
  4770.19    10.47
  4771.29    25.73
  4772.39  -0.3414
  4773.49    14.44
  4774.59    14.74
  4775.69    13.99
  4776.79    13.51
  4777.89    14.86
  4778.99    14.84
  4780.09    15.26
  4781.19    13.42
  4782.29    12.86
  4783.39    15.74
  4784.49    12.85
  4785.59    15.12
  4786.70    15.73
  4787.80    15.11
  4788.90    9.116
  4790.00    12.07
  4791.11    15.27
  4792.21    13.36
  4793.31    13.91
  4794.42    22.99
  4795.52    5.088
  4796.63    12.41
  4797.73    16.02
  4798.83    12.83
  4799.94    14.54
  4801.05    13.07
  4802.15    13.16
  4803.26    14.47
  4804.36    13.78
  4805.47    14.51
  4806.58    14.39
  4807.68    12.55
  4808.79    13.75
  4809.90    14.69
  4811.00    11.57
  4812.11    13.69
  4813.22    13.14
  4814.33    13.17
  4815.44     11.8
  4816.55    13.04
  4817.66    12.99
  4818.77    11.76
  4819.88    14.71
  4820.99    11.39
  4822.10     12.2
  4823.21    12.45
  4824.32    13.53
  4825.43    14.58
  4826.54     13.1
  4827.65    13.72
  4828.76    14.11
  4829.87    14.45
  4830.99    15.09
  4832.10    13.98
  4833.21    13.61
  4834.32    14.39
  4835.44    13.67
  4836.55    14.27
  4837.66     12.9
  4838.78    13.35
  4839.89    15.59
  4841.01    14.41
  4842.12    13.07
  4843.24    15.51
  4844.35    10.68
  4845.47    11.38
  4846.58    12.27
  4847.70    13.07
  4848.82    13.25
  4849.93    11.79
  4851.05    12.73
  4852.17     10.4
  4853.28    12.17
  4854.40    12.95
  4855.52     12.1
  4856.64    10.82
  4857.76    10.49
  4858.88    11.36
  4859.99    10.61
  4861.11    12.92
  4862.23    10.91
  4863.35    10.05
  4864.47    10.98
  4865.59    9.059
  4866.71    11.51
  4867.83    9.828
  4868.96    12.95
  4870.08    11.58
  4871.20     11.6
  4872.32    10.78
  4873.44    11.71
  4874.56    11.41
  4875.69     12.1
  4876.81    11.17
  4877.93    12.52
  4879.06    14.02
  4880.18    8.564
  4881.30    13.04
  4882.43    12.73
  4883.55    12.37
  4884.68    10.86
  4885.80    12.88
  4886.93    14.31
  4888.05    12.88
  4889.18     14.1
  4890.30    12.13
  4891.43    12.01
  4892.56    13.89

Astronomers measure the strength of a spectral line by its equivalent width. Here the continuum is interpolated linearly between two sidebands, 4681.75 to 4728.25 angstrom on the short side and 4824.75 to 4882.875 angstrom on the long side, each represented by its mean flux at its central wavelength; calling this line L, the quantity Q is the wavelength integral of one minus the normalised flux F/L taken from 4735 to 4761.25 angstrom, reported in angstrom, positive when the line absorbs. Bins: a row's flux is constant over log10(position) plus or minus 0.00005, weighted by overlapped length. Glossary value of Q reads -1.91 angstrom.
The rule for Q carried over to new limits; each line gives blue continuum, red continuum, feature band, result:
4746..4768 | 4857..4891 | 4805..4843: -4.9 angstrom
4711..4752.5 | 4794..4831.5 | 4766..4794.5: -1.0 angstrom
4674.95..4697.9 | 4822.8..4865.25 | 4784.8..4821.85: -2.3 angstrom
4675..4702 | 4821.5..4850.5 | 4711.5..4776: 2.5 angstrom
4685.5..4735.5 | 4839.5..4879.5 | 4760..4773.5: 0.4 angstrom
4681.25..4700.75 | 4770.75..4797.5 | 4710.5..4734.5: 0.0 angstrom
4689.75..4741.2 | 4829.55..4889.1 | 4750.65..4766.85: 0.9 angstrom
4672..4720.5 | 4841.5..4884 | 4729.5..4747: -2.0 angstrom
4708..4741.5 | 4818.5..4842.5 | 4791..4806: -0.5 angstrom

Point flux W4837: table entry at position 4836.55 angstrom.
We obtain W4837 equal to 14.27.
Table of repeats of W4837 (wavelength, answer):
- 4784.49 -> 12.85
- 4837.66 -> 12.9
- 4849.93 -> 11.79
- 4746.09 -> 10.52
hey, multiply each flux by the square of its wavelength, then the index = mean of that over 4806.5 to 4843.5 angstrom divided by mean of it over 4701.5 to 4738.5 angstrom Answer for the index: 1.2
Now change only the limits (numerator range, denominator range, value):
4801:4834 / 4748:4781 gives 1.08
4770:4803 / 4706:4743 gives 1.12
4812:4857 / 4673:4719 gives 1.16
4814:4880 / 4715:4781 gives 1.01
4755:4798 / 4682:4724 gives 1.14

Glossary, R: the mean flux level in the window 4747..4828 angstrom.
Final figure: 13.2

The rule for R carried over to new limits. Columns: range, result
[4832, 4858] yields 12.9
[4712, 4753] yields 12.8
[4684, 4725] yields 11.9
